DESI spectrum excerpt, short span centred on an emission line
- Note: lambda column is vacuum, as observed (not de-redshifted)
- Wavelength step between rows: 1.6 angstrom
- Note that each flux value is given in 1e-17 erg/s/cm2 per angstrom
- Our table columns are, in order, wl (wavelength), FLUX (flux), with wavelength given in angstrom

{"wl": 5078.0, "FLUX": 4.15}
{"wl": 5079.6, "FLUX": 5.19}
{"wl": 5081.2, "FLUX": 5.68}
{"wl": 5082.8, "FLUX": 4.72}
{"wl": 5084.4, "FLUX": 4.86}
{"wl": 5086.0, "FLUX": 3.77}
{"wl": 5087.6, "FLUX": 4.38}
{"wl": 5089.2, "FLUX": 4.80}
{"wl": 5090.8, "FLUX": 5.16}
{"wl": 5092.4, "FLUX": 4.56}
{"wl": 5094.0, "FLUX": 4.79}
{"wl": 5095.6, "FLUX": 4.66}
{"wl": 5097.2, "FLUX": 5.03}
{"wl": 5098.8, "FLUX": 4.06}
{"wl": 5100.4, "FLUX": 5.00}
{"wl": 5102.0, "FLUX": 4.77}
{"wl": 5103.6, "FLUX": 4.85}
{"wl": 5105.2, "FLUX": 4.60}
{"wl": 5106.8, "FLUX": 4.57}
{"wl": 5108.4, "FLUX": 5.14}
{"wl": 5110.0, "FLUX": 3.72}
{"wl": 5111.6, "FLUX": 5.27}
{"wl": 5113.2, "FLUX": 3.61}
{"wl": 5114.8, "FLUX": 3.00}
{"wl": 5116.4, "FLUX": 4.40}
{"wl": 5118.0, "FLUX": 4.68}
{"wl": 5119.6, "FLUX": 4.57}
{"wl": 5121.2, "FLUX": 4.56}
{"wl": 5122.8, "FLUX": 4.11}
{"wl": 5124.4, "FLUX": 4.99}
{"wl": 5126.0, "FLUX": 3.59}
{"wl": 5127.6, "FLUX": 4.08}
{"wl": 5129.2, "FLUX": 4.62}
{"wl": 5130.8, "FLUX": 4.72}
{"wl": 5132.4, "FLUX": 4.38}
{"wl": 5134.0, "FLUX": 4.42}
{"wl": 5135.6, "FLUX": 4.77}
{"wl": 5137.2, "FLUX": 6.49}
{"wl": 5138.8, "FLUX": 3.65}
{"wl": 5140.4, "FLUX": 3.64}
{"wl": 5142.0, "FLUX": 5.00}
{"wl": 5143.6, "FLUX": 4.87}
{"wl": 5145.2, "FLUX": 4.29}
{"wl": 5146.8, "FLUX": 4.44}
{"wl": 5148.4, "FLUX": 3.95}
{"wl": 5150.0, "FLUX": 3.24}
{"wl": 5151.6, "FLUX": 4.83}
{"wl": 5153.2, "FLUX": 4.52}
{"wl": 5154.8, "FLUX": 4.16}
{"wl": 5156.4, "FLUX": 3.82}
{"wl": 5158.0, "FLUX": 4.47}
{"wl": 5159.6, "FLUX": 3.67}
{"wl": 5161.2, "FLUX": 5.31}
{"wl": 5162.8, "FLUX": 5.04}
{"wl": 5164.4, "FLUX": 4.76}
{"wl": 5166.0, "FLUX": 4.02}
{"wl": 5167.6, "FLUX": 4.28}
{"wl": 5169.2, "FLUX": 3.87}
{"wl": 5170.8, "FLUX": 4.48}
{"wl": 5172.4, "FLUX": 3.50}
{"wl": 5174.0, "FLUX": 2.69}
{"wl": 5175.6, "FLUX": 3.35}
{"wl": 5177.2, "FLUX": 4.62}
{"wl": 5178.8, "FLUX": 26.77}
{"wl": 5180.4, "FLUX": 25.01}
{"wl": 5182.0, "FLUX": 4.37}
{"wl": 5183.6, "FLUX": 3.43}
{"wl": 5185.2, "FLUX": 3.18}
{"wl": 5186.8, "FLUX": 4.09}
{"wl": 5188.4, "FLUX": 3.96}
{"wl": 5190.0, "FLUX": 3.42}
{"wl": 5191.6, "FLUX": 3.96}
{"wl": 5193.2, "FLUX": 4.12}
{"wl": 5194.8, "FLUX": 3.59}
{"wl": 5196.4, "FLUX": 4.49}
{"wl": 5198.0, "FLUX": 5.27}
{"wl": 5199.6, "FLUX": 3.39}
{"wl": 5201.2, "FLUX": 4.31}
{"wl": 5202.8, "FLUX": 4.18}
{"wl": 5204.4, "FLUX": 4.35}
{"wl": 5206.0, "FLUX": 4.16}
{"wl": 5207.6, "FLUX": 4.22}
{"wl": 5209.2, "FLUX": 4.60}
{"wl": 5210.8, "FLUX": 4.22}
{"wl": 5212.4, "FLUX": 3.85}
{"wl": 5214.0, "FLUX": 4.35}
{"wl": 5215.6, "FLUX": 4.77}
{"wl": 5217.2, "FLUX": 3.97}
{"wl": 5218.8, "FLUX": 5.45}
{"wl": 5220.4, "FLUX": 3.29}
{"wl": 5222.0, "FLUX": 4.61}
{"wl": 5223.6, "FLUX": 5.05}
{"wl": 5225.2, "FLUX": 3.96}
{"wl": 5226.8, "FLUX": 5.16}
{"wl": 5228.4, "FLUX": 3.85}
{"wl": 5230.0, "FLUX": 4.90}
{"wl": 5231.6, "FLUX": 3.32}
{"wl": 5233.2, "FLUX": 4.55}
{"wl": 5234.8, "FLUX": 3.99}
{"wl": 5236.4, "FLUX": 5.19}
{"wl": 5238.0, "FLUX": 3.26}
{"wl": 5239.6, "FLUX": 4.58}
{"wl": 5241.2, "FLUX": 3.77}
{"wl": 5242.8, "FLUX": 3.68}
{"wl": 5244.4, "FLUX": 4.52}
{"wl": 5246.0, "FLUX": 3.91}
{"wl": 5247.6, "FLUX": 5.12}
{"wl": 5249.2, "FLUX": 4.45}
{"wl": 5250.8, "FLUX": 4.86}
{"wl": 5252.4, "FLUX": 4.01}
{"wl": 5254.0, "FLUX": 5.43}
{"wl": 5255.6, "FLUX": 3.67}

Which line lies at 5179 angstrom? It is Hbeta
